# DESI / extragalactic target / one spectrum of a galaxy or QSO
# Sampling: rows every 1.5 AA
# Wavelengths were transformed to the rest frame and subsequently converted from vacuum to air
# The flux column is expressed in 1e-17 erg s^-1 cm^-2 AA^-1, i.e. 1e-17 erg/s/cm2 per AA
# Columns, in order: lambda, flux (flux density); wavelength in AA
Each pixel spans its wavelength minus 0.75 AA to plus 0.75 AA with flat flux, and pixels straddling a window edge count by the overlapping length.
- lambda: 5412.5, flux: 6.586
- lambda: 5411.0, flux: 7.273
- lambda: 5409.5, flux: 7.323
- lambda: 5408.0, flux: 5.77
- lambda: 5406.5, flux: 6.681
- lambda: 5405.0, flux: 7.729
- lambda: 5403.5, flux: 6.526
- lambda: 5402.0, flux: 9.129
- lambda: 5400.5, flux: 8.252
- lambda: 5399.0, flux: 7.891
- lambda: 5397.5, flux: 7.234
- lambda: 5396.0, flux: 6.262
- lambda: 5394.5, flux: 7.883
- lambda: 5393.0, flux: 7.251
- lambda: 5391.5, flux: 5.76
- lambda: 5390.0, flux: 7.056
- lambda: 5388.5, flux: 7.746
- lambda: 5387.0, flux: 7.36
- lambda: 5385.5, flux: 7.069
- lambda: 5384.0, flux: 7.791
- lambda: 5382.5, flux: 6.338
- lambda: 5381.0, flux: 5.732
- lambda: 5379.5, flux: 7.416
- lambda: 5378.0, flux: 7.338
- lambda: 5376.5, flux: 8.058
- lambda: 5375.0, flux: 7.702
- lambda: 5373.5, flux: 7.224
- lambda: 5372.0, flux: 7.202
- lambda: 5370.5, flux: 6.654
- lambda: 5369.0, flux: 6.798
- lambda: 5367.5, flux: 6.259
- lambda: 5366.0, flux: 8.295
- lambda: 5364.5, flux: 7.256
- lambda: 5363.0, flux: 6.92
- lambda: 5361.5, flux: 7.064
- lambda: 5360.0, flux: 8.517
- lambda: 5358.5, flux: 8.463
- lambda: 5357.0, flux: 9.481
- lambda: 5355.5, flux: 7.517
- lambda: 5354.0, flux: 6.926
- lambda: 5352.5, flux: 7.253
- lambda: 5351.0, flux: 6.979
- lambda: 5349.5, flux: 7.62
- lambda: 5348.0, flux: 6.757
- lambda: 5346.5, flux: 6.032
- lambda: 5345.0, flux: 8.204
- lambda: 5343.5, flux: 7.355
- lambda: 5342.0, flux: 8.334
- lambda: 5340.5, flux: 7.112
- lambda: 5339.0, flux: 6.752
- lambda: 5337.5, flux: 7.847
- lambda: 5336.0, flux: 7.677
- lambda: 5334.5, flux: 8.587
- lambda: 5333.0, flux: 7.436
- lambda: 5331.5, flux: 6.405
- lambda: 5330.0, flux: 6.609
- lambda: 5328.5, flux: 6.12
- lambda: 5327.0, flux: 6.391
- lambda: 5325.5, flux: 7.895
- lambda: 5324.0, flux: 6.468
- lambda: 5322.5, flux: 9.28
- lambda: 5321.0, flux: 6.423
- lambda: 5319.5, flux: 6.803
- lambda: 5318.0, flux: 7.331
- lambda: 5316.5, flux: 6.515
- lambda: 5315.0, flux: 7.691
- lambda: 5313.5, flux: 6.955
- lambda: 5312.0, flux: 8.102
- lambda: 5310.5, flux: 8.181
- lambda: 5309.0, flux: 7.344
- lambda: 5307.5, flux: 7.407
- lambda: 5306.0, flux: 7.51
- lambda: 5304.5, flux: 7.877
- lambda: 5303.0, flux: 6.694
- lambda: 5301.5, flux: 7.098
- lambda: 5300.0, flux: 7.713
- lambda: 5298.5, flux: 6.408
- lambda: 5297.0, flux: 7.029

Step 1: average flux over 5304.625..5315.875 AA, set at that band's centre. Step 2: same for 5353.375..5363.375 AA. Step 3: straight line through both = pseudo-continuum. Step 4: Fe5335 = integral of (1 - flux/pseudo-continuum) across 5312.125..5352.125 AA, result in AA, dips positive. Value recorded 2.6 AA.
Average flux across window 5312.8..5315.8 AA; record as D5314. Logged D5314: 7.32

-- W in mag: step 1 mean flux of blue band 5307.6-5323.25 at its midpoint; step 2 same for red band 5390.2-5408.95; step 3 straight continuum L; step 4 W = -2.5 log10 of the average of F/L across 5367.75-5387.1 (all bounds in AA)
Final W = 0.025 mag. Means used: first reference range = 7.46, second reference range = 7.19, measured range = 7.1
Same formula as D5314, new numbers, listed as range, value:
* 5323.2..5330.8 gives 6.71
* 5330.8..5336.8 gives 7.54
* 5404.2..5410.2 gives 6.87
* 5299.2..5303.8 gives 7.17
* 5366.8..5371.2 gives 6.57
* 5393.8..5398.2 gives 7.12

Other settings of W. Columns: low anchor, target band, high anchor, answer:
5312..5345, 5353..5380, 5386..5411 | -0.04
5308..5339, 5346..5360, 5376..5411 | -0.04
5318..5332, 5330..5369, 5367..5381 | -0.06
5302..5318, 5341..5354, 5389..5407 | 0.01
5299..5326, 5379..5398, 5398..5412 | 0.06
